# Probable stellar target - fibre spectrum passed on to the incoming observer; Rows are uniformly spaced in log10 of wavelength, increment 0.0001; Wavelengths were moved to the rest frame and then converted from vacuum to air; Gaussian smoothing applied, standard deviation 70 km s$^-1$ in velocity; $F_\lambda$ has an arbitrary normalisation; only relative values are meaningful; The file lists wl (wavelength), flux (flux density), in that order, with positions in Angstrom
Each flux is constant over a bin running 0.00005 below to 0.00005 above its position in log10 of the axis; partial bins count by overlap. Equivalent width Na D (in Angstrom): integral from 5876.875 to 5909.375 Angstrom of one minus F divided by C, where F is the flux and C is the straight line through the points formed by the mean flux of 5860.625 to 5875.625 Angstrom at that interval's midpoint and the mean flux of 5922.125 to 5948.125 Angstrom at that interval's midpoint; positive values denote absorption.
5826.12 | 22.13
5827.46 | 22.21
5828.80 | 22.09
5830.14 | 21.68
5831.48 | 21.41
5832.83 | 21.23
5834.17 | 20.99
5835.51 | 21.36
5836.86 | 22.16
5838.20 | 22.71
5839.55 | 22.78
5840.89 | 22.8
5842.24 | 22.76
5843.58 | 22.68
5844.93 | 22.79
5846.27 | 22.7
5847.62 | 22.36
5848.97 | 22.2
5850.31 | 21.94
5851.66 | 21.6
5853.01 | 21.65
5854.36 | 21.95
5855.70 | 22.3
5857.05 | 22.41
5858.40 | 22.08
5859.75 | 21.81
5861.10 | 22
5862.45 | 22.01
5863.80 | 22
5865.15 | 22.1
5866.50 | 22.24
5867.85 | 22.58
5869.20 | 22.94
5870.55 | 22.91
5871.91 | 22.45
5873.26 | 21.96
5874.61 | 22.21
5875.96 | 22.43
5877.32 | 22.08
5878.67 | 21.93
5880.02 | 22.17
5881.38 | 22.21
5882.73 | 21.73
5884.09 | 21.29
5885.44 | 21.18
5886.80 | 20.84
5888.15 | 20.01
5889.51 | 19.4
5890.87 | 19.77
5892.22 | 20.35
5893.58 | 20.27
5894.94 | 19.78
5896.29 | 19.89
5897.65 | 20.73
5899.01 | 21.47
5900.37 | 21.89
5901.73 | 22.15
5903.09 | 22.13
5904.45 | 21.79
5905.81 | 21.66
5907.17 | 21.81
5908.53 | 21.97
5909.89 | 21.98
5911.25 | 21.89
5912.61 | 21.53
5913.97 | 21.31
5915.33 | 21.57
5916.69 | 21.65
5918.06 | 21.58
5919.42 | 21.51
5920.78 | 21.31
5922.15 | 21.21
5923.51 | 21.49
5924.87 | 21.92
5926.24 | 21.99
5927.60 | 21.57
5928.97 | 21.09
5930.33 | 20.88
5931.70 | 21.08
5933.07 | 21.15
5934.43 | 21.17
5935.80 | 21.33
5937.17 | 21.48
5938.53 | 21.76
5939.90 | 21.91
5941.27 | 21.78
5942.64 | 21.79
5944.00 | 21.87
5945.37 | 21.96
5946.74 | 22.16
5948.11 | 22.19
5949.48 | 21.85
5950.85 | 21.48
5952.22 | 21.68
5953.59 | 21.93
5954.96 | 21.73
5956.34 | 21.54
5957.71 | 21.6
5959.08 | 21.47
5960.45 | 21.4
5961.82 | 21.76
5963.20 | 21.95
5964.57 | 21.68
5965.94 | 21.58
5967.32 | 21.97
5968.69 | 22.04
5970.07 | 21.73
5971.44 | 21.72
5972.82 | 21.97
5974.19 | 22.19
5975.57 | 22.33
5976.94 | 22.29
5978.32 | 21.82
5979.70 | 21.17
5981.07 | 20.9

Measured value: 1.27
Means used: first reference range 22.3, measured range 21.2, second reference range 21.6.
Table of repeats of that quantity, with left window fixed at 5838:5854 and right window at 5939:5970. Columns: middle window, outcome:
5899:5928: 0.40 Angstrom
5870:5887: 0.18 Angstrom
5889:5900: 0.92 Angstrom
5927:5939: 0.35 Angstrom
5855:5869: 0.07 Angstrom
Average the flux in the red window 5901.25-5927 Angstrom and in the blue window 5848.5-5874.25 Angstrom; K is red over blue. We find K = 1.0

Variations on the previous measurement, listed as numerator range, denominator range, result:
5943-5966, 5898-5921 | 1.00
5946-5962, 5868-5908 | 1.01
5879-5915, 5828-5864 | 0.96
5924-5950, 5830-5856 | 0.98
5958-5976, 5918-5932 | 1.02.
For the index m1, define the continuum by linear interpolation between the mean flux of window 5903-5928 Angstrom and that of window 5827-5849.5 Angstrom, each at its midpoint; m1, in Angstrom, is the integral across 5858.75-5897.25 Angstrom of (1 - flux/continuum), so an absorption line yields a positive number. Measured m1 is 0.7 Angstrom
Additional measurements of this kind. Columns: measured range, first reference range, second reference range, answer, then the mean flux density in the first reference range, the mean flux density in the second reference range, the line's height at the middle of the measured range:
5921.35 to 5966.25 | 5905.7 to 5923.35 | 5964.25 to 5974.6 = 0.26 Angstrom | 21.6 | 21.9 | 21.7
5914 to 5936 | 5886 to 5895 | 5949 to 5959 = -0.49 Angstrom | 20.1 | 21.7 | 20.9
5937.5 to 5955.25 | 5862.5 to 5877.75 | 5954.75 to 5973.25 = -0.02 Angstrom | 22.3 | 21.7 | 21.8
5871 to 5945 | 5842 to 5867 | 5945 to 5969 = 1.77 Angstrom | 22.2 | 21.8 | 22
